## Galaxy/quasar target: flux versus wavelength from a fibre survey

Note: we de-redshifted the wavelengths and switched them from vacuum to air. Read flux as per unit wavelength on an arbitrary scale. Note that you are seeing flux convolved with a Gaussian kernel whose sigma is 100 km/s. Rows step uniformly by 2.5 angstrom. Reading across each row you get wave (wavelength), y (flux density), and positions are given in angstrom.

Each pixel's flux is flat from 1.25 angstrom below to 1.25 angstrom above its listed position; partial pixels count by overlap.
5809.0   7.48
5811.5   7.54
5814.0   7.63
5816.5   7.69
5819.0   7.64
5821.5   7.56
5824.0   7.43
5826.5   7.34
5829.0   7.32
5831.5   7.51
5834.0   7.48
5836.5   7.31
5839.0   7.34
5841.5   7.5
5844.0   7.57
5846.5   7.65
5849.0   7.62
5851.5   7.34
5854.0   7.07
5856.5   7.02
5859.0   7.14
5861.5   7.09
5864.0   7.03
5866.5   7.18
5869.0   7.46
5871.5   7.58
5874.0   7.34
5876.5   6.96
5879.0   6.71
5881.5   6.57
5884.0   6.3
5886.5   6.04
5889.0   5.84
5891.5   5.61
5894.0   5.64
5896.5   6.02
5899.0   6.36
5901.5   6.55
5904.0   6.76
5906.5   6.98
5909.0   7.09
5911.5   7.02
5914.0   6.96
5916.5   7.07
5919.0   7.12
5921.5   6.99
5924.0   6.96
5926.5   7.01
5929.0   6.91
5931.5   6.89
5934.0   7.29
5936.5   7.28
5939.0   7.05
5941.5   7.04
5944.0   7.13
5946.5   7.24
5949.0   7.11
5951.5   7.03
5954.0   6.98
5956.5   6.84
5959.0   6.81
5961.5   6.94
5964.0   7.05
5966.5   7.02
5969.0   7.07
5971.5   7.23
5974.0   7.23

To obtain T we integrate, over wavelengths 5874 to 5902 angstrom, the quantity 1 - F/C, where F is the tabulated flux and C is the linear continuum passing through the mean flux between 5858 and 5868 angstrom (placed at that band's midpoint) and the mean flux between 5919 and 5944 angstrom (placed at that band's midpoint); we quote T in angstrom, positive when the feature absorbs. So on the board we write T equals 3.2 angstrom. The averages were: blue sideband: 7.12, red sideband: 7.05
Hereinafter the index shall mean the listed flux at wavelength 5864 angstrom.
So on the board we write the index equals 7.03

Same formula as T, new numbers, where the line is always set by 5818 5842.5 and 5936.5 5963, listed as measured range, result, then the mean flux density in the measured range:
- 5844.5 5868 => 0.3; 7.25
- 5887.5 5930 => 3.2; 6.64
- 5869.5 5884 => 0.6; 6.99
